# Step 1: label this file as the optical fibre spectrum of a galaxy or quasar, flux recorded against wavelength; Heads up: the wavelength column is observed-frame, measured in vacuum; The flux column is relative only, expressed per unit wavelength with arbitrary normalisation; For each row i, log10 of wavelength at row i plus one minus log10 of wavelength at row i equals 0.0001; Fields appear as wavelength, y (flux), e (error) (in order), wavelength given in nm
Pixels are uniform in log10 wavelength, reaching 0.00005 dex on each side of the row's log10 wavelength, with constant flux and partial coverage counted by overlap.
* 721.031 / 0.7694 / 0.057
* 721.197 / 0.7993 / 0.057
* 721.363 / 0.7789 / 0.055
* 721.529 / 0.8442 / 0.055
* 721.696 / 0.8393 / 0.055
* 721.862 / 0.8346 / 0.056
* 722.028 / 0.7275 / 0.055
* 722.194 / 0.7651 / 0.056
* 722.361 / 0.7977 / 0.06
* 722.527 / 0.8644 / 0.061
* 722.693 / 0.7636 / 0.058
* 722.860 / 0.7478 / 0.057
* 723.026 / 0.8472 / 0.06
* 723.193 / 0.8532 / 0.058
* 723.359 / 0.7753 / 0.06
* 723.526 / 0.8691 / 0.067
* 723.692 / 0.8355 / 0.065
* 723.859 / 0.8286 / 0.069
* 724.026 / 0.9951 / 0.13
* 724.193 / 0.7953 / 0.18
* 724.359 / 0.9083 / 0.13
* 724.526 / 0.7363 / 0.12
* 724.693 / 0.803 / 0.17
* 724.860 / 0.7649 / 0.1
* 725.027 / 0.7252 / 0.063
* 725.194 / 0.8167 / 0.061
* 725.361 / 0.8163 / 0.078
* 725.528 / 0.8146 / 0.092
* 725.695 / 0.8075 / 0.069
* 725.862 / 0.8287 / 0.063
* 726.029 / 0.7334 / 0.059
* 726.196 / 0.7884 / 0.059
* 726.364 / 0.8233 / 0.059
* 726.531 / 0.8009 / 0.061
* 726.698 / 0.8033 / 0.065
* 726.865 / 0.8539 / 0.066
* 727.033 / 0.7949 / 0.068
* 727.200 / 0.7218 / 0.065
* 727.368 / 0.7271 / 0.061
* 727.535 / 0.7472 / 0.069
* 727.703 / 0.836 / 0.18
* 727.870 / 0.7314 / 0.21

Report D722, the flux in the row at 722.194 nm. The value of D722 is 0.7651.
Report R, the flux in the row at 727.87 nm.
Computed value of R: 0.7314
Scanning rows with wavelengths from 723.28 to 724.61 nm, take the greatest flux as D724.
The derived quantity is 0.9951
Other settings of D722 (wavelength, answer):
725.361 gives 0.8163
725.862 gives 0.8287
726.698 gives 0.8033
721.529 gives 0.8442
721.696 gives 0.8393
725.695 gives 0.8075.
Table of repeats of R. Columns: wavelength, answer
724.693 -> 0.803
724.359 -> 0.9083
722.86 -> 0.7478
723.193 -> 0.8532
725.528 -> 0.8146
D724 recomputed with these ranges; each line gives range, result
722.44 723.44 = 0.8644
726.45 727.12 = 0.8539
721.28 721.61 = 0.8442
